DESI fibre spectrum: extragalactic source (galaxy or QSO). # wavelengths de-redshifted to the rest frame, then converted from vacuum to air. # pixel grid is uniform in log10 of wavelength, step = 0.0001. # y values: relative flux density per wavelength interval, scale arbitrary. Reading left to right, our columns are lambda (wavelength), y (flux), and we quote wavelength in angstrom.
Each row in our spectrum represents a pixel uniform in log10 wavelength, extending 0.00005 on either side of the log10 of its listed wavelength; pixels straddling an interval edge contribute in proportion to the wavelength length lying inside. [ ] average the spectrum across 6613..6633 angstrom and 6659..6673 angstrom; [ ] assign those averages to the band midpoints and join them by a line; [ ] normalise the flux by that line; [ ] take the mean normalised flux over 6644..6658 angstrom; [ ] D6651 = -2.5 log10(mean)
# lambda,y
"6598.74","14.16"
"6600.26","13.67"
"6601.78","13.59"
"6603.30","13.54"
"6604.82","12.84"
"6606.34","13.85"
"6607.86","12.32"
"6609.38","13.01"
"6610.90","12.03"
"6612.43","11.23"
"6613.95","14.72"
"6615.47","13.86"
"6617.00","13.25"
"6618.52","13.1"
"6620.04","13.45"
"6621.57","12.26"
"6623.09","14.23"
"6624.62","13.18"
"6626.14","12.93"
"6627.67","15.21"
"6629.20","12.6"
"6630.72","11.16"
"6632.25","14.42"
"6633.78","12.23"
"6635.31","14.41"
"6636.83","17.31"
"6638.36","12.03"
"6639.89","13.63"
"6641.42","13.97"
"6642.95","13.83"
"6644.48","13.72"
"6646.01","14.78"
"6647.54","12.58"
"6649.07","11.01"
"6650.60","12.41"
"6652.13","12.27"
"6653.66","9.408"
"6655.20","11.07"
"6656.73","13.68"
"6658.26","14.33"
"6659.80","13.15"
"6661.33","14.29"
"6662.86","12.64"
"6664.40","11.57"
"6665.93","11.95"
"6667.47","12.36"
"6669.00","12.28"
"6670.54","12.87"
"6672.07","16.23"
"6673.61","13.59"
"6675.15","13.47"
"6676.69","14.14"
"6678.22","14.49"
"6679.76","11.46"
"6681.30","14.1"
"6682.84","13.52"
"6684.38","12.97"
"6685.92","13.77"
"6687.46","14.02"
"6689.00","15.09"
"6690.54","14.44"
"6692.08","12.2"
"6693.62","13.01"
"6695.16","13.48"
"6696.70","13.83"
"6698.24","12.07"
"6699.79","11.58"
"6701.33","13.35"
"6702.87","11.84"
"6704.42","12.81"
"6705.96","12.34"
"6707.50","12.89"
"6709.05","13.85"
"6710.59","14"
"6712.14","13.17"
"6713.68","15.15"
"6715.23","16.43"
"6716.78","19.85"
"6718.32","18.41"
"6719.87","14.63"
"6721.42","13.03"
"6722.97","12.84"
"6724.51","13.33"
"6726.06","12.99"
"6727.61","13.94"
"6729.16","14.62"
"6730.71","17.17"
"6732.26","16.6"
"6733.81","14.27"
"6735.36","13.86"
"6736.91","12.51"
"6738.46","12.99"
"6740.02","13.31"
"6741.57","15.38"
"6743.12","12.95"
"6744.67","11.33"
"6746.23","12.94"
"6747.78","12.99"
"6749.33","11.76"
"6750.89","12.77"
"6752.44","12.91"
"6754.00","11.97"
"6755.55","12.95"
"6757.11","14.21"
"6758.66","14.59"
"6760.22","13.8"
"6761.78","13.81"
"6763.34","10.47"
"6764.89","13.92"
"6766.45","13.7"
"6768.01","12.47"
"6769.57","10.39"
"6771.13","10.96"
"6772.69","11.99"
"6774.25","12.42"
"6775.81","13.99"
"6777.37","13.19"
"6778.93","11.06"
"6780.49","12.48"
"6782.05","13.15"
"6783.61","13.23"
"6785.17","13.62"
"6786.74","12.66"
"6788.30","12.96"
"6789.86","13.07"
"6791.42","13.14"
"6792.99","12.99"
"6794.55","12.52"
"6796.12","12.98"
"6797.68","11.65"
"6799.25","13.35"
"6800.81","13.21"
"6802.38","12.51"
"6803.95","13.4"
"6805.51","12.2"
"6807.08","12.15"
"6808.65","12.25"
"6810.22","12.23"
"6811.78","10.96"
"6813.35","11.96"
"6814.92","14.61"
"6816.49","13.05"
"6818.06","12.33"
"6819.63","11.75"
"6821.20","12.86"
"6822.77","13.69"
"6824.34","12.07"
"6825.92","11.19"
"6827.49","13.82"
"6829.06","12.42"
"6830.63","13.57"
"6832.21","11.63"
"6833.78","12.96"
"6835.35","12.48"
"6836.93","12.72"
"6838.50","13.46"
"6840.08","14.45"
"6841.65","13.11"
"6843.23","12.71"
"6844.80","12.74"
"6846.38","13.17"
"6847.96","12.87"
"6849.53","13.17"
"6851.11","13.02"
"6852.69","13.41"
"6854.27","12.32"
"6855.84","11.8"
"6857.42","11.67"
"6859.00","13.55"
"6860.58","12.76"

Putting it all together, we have 0.068 mag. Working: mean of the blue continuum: 13.4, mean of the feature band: 12.4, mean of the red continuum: 13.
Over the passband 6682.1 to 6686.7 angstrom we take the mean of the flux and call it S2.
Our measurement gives 13.4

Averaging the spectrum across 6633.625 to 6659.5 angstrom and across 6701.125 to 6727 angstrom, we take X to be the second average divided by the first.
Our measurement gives 1.08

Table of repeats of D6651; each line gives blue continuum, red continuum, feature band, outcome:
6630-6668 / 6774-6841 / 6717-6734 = -0.159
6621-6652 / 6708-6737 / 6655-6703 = 0.065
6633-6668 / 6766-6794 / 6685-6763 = -0.078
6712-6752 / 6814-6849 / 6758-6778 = 0.083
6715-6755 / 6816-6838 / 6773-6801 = 0.031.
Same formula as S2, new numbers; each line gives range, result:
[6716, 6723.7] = 15.8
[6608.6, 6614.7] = 12.7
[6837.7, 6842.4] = 13.7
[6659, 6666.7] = 12.7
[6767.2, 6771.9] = 11.3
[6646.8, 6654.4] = 11.5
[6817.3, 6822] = 12.3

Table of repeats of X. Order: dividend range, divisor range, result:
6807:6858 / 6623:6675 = 0.97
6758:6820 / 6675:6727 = 0.92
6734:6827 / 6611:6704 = 0.97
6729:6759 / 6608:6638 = 1.02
